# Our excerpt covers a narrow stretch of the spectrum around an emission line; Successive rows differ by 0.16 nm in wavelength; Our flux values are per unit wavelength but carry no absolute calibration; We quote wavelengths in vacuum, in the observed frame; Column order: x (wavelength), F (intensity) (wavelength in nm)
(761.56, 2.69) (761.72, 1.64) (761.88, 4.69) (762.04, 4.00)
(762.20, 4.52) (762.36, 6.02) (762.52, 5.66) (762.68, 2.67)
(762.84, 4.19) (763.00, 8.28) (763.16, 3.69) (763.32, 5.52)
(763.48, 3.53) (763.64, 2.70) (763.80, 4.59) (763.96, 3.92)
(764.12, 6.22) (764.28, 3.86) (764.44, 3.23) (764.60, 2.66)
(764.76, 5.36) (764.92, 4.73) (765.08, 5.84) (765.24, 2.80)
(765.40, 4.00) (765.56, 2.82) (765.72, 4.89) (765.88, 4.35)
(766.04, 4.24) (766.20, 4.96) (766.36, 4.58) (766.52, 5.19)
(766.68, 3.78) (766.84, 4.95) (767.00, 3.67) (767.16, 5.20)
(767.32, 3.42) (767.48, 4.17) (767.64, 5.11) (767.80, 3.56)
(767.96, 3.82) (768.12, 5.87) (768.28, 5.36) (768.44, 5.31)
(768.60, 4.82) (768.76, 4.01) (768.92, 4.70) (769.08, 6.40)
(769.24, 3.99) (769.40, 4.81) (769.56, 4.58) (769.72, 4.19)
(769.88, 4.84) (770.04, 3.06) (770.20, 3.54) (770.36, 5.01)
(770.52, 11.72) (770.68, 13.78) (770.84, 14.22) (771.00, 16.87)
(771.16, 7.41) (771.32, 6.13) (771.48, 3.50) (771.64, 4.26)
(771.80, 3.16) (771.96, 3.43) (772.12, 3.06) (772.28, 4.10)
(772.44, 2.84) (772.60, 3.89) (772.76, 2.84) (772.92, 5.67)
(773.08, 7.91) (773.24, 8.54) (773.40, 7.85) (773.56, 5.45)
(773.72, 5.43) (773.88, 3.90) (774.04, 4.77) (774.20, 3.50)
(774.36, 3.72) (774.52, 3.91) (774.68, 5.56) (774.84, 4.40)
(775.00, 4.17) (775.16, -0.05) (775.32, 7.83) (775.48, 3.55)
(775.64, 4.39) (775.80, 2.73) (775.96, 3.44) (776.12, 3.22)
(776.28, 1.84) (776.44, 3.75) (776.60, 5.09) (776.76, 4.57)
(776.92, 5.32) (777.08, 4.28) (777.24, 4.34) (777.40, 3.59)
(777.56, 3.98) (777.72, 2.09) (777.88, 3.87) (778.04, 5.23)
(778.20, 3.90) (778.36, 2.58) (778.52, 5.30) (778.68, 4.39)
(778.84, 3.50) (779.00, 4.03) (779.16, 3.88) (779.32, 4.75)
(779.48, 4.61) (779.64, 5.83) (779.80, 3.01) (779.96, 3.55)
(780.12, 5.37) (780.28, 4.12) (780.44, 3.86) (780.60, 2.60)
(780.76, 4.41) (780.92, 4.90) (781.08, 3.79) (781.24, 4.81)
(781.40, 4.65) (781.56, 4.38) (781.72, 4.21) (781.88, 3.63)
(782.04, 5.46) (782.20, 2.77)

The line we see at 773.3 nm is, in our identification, [N II] 6583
